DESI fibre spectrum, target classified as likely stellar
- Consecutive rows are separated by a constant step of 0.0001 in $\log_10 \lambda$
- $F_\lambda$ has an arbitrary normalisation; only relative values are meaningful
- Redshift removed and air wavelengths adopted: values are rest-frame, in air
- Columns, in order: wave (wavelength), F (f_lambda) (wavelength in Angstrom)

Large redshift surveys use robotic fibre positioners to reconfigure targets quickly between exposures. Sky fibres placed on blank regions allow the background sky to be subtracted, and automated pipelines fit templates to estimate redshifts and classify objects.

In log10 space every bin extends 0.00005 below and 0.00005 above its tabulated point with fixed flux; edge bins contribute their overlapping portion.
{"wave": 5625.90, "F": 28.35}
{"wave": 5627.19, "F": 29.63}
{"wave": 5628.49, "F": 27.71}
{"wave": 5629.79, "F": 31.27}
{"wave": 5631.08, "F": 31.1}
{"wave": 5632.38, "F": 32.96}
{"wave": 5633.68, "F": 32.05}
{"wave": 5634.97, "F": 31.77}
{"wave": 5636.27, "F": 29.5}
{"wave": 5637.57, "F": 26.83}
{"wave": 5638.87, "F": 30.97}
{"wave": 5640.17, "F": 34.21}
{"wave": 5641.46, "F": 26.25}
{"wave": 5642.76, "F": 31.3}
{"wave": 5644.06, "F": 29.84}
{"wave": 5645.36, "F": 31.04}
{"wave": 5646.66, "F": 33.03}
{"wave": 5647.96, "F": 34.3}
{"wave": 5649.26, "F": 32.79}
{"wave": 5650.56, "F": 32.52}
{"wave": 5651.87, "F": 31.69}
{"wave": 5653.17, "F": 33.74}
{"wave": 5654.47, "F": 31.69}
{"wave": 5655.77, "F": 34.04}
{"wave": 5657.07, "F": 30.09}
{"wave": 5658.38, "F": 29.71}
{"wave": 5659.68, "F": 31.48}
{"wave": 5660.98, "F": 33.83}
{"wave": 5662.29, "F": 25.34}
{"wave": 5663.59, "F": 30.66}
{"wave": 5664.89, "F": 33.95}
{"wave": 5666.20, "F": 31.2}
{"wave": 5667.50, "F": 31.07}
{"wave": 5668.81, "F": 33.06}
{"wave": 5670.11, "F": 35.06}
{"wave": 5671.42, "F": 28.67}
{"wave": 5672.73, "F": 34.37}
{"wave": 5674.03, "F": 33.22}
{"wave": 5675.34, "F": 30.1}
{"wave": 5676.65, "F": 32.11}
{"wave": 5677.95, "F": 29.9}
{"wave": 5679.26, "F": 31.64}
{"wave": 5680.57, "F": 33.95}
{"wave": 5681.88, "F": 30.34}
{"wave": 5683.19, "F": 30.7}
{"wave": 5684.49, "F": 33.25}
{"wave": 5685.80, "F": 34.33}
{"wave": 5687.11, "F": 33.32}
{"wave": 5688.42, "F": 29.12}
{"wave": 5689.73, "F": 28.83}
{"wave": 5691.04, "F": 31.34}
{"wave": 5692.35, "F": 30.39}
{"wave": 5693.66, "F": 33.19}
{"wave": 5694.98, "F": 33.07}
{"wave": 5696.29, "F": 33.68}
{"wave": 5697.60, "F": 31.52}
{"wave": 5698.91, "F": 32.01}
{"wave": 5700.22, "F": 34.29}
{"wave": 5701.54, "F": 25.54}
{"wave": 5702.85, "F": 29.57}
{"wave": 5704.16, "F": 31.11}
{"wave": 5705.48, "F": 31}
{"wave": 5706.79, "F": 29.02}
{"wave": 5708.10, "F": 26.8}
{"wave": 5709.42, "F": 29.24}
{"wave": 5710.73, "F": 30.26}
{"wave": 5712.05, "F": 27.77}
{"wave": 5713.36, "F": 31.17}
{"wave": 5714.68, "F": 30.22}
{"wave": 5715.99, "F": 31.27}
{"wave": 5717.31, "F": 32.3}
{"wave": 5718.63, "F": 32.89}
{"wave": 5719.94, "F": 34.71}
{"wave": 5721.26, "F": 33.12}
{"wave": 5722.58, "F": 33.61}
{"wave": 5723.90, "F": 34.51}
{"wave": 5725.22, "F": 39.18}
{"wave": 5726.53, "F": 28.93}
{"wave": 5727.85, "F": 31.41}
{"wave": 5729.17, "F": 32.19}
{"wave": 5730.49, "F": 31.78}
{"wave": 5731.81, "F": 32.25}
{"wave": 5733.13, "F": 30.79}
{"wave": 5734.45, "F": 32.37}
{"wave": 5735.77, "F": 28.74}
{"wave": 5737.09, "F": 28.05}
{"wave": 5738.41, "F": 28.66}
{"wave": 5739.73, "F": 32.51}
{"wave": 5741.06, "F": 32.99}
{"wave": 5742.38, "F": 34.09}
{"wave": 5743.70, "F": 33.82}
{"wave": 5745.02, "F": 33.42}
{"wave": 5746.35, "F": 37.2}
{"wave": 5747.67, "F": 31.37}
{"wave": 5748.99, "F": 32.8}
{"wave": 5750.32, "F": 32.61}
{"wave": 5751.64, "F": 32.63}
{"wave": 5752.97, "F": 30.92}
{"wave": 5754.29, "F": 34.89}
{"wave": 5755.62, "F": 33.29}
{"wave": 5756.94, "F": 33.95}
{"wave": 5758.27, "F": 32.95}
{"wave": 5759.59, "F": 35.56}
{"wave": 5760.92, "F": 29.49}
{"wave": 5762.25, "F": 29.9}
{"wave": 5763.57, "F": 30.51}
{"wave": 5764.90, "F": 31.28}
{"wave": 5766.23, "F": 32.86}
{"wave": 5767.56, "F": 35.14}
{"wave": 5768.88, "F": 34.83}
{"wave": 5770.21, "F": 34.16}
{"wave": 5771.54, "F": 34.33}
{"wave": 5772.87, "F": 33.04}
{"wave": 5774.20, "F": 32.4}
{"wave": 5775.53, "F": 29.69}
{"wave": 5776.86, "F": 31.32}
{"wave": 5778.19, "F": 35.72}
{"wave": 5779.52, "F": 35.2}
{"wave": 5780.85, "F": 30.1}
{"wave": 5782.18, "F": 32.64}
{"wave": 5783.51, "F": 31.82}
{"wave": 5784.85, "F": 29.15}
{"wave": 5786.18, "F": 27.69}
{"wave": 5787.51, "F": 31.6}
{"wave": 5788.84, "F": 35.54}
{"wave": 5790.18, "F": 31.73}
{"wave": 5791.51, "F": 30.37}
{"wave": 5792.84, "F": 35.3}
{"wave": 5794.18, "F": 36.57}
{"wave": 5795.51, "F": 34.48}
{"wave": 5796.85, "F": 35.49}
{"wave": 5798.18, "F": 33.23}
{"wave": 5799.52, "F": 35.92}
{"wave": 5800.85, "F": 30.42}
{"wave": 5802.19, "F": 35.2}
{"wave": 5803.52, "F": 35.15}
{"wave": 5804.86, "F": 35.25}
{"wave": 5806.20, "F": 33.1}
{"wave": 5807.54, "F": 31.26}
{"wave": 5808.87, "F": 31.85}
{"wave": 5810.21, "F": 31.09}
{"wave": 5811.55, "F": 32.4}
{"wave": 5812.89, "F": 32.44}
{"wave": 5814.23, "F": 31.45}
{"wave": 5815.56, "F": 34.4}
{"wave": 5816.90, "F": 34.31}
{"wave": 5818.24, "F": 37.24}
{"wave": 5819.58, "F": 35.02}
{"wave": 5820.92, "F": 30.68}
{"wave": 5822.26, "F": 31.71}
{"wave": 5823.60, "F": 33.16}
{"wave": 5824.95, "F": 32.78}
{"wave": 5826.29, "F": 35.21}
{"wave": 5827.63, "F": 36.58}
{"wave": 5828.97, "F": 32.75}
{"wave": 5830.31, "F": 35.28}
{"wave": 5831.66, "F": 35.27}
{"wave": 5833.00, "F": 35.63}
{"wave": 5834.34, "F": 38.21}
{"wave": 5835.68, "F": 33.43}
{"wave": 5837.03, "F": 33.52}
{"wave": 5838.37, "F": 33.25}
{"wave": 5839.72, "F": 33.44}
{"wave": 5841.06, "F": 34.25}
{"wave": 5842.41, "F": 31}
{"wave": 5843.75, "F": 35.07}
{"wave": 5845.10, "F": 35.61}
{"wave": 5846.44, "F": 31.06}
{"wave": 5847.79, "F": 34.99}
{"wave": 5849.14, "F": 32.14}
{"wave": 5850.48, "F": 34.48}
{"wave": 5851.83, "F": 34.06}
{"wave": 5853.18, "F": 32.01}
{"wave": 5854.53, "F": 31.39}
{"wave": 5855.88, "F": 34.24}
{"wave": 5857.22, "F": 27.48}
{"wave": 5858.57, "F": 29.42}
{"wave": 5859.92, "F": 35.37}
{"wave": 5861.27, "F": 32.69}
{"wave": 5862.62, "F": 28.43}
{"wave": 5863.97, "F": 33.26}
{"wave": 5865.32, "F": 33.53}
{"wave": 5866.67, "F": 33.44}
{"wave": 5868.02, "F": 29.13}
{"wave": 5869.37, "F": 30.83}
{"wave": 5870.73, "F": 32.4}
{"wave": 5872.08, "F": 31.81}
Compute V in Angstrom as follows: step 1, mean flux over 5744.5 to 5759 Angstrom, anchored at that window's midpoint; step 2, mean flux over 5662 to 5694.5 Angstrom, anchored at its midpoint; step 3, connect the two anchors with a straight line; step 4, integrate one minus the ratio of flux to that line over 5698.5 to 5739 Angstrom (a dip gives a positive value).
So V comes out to 1.8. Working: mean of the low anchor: 31.6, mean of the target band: 31.1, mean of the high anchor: 33.3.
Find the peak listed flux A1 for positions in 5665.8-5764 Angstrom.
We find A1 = 39.18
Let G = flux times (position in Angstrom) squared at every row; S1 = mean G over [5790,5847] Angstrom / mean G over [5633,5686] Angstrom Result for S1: 1.13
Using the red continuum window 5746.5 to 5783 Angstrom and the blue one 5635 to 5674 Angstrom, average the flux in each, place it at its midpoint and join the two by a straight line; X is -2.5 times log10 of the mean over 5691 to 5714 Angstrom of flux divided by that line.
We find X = 0.05 mag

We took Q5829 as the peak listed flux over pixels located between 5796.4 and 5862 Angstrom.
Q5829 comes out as 38.21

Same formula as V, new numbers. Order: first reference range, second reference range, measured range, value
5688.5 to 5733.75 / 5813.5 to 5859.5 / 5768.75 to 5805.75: -0.47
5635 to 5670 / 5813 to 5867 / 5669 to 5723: 0.74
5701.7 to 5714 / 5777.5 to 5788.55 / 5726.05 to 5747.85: -1.05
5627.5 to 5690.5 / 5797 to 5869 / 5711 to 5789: 0.18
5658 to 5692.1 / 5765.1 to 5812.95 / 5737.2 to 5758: -0.25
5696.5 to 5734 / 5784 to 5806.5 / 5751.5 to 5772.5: -0.27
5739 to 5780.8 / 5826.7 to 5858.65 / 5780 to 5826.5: 0.44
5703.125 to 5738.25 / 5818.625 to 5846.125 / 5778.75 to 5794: 0.39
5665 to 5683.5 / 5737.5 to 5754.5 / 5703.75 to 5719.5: 1.00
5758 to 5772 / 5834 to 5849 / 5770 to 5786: 0.34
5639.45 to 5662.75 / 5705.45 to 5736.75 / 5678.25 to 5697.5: -0.24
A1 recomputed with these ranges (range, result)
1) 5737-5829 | 37.24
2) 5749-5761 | 35.56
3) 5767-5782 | 35.72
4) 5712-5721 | 34.71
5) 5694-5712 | 34.29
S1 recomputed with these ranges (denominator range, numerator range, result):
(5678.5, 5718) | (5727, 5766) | 1.05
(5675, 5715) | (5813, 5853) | 1.15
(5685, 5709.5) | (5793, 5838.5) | 1.14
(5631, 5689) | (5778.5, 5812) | 1.09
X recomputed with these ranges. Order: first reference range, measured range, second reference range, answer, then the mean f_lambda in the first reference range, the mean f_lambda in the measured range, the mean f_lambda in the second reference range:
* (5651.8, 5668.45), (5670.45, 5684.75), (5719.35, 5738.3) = 0.00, 31.4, 31.7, 32.1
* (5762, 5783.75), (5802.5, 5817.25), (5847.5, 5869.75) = -0.02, 32.7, 33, 32.1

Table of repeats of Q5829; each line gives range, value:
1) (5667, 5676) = 35.06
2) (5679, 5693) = 34.33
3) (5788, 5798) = 36.57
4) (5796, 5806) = 35.92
